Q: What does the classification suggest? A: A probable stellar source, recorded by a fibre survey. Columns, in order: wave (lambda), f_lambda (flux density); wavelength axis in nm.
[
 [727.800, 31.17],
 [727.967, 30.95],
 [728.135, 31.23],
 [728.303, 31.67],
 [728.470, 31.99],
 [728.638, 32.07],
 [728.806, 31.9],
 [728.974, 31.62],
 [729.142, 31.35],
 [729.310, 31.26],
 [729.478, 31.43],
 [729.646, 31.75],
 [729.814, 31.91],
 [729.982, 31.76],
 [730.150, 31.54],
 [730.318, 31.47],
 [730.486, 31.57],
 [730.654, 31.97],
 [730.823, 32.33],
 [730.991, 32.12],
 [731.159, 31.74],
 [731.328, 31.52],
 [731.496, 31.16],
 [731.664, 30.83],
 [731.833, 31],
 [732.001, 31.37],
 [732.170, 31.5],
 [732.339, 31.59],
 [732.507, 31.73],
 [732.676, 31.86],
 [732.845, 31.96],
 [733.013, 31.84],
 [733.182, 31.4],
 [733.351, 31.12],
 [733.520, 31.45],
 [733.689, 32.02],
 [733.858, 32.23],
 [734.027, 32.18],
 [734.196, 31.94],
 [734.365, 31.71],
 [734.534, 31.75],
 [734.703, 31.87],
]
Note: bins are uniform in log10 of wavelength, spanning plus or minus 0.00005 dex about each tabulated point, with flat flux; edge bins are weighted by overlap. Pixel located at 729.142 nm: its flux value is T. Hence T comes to 31.35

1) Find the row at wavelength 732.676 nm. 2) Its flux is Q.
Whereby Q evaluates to 31.86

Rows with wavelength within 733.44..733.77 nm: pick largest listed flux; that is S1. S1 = 32.02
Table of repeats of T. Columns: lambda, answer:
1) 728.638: 32.07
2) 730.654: 31.97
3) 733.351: 31.12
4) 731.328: 31.52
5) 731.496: 31.16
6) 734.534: 31.75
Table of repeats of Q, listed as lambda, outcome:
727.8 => 31.17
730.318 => 31.47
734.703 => 31.87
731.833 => 31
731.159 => 31.74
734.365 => 31.71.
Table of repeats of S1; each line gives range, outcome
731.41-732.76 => 31.86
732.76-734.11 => 32.23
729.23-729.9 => 31.91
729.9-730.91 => 32.33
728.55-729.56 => 32.07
